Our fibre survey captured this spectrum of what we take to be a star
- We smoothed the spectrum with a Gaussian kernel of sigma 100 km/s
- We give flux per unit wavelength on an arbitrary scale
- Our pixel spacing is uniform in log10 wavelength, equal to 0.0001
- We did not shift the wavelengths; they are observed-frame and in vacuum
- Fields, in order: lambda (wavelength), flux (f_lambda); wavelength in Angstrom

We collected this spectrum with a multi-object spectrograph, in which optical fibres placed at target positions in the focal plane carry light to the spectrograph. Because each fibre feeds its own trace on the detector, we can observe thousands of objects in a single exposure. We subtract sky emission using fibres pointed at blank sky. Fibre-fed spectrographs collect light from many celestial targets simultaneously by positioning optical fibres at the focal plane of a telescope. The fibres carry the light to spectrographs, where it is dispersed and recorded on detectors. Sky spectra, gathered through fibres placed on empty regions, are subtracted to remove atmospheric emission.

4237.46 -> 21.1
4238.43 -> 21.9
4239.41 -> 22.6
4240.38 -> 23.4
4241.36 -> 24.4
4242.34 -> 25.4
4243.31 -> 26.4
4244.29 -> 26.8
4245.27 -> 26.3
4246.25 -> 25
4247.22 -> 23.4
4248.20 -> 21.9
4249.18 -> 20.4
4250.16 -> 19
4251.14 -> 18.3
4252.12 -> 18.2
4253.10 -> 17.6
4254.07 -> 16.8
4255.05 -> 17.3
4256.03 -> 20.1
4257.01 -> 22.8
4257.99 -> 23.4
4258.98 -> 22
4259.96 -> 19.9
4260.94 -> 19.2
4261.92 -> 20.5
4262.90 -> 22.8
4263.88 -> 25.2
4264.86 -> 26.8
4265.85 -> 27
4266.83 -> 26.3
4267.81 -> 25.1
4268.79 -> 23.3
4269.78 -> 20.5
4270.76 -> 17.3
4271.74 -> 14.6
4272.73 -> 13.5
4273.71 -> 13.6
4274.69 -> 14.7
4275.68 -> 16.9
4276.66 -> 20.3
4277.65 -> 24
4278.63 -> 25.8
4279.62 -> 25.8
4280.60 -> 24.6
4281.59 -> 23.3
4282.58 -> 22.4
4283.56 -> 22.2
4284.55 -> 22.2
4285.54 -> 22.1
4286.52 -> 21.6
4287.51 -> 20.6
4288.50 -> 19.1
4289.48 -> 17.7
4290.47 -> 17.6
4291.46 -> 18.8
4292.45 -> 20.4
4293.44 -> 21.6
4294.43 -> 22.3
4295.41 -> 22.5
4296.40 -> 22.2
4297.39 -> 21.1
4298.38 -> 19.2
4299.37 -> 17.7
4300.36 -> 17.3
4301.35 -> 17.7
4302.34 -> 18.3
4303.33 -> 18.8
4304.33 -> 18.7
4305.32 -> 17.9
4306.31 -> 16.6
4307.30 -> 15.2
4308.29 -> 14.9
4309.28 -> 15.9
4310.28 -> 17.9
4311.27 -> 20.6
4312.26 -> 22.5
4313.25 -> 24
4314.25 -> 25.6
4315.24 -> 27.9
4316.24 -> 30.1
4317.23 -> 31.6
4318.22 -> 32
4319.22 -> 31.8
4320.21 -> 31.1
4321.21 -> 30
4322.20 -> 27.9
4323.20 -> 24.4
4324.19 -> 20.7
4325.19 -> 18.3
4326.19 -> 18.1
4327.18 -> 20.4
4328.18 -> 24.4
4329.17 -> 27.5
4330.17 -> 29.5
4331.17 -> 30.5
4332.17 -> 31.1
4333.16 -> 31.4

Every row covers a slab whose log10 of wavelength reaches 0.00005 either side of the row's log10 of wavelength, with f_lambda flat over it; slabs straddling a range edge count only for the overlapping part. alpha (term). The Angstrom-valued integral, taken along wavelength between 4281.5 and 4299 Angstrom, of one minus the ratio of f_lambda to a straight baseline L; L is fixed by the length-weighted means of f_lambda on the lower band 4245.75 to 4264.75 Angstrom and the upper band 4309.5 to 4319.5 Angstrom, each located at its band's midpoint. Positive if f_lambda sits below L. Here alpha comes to 2.20 Angstrom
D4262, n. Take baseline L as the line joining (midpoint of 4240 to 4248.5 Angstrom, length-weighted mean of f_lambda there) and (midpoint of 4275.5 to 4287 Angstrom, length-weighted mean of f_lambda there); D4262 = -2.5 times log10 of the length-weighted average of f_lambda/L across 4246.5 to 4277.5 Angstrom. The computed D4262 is 0.17 mag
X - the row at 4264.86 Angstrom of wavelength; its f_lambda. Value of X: 26.8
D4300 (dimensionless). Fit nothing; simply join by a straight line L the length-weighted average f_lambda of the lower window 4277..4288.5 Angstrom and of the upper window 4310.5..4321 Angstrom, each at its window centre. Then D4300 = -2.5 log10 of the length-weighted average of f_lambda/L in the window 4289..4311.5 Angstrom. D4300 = 0.33 mag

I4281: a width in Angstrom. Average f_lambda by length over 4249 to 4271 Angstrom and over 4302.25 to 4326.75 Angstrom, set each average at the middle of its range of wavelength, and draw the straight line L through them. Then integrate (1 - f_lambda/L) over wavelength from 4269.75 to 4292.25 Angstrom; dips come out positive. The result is 2.0 Angstrom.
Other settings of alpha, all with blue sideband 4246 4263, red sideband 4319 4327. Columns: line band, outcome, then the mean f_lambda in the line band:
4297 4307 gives 2.2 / 18.2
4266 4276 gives 1.2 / 18.9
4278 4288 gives -0.4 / 23.1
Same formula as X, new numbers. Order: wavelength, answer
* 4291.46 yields 18.8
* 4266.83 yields 26.3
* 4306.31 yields 16.6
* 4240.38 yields 23.4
